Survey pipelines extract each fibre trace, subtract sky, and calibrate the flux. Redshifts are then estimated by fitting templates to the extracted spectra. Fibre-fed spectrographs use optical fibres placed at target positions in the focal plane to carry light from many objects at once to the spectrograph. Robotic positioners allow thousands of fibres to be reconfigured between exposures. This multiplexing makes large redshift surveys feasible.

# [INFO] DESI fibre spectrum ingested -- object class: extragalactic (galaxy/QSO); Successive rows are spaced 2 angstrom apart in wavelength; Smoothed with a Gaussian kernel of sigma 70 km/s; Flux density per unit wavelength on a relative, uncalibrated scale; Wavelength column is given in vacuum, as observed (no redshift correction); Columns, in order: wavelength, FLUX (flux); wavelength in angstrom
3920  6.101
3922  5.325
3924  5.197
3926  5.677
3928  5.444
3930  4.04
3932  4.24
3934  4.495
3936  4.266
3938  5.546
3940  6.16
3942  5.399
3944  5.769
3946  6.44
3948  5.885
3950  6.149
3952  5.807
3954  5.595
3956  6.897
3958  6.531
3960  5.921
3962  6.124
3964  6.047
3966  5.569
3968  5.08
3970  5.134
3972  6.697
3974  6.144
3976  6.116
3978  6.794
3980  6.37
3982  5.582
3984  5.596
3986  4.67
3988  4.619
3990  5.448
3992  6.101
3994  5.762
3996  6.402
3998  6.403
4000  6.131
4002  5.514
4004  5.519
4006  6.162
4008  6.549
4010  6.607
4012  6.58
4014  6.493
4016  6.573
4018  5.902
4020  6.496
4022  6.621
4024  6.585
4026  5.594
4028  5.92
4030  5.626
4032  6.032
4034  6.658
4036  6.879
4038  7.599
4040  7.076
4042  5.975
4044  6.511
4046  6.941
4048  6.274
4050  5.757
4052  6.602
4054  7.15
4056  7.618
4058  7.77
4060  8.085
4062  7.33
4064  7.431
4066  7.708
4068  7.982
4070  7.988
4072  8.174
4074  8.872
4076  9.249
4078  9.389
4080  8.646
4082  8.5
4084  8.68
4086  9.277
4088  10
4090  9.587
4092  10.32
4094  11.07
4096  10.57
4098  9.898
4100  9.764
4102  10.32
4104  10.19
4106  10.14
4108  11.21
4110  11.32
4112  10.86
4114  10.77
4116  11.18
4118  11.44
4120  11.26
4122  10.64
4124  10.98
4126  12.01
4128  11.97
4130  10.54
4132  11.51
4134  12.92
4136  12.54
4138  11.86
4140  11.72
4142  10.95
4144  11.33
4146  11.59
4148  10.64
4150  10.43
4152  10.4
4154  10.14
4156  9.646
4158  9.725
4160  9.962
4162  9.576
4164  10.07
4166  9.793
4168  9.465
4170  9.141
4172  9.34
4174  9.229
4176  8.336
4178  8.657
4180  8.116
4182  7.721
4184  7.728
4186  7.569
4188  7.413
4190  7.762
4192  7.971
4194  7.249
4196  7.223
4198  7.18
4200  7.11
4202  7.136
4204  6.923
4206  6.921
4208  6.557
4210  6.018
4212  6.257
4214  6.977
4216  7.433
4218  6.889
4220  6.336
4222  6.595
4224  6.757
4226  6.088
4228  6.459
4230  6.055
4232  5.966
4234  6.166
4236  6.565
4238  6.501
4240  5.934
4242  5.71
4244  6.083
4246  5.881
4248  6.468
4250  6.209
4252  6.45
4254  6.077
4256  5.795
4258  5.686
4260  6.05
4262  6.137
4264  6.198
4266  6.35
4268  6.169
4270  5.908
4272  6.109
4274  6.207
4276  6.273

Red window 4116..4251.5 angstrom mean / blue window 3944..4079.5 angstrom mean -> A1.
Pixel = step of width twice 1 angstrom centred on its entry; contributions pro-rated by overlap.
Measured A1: 1.31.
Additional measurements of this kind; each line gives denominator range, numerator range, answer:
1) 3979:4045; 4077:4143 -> 1.74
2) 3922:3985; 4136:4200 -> 1.63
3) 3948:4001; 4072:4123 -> 1.71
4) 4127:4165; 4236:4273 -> 0.56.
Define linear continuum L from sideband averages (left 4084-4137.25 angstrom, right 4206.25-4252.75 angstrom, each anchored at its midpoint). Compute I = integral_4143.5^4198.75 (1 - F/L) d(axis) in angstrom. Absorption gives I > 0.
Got -2.8 angstrom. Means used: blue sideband 10.8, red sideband 6.37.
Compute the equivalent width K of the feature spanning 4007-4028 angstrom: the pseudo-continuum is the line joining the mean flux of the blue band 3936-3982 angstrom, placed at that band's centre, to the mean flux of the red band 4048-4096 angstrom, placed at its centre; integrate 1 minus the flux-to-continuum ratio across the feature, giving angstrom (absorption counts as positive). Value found 2.4 angstrom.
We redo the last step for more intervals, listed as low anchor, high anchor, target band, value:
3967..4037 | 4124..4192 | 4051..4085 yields -1.6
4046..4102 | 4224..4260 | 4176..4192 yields -2.1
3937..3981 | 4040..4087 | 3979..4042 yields 6.7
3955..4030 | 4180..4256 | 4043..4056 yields -0.9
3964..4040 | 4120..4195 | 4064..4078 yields -1.0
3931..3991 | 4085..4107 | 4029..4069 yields 7.6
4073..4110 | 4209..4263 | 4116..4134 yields -4.8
